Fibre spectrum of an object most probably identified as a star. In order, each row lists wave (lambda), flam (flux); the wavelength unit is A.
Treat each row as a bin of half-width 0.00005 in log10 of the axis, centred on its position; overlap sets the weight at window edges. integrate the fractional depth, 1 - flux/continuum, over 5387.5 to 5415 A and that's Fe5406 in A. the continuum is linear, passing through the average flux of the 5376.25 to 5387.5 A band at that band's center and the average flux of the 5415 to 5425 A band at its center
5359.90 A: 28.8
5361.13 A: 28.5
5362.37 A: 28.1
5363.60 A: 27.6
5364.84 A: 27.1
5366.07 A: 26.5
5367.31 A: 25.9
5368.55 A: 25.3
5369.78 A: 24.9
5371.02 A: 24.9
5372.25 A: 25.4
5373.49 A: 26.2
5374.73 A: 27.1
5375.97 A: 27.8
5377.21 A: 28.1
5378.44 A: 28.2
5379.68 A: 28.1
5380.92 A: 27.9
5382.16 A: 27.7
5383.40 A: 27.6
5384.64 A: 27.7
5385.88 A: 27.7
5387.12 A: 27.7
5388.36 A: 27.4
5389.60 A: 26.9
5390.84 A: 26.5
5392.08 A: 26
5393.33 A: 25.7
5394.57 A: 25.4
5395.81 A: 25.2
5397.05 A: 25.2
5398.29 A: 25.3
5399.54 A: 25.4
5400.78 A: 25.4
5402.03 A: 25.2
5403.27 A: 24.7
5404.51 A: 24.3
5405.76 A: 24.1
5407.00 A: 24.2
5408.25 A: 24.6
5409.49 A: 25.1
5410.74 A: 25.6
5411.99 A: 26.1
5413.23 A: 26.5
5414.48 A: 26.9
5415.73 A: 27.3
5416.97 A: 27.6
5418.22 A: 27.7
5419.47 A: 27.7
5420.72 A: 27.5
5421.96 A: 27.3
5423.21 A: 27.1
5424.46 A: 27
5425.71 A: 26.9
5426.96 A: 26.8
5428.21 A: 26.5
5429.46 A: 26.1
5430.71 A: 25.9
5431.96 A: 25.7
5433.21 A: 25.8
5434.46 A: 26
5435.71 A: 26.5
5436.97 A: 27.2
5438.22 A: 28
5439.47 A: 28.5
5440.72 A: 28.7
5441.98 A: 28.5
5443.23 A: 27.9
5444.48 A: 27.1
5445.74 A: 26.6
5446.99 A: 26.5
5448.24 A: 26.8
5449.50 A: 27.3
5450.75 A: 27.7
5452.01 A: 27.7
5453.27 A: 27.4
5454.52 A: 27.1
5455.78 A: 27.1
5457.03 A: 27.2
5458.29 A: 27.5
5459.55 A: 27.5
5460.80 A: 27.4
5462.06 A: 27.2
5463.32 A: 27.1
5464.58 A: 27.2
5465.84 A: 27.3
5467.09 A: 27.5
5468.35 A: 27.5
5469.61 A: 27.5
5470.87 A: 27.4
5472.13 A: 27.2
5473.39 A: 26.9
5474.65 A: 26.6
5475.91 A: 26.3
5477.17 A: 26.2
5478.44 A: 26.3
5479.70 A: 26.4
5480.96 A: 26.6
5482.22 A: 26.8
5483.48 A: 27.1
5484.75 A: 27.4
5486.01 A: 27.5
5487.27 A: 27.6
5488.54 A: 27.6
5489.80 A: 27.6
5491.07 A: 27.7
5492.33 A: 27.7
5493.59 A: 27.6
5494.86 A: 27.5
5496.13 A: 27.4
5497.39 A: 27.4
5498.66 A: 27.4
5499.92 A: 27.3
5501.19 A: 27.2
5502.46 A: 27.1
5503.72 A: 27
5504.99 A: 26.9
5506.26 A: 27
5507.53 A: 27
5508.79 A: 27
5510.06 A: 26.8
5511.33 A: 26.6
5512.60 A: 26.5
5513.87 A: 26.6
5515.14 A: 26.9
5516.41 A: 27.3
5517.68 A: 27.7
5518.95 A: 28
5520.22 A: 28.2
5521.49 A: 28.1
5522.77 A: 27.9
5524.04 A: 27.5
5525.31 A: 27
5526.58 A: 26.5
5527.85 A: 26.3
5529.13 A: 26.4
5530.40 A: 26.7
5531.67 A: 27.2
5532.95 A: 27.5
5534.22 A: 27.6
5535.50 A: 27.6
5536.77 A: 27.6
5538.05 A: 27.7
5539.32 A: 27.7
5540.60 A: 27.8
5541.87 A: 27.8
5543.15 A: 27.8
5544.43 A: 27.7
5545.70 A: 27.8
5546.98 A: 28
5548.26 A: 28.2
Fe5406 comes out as 2.08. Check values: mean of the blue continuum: 27.9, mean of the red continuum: 27.4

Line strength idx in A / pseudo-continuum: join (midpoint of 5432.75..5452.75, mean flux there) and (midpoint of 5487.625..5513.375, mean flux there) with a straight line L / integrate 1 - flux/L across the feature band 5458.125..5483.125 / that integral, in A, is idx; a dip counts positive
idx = 0.2 A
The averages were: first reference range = 27.3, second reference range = 27.2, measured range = 27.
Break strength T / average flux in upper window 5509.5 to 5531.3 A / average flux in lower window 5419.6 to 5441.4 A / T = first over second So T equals 1.0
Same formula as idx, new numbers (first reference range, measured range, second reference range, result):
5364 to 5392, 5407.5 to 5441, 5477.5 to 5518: 0.33 A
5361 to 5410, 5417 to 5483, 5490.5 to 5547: -0.72 A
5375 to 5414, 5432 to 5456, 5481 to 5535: -0.52 A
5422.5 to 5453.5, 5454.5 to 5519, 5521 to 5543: 0.11 A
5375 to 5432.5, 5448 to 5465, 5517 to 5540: -0.29 A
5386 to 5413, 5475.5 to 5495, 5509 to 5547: -0.26 A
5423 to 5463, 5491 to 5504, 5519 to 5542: -0.05 A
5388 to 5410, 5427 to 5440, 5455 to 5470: -0.09 A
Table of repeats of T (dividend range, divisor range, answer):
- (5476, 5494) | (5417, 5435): 1.01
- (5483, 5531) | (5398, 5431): 1.04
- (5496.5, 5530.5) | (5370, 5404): 1.02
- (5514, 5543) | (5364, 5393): 1.02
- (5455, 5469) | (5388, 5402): 1.06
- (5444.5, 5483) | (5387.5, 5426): 1.04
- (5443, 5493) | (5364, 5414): 1.04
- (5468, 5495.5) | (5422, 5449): 1.01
